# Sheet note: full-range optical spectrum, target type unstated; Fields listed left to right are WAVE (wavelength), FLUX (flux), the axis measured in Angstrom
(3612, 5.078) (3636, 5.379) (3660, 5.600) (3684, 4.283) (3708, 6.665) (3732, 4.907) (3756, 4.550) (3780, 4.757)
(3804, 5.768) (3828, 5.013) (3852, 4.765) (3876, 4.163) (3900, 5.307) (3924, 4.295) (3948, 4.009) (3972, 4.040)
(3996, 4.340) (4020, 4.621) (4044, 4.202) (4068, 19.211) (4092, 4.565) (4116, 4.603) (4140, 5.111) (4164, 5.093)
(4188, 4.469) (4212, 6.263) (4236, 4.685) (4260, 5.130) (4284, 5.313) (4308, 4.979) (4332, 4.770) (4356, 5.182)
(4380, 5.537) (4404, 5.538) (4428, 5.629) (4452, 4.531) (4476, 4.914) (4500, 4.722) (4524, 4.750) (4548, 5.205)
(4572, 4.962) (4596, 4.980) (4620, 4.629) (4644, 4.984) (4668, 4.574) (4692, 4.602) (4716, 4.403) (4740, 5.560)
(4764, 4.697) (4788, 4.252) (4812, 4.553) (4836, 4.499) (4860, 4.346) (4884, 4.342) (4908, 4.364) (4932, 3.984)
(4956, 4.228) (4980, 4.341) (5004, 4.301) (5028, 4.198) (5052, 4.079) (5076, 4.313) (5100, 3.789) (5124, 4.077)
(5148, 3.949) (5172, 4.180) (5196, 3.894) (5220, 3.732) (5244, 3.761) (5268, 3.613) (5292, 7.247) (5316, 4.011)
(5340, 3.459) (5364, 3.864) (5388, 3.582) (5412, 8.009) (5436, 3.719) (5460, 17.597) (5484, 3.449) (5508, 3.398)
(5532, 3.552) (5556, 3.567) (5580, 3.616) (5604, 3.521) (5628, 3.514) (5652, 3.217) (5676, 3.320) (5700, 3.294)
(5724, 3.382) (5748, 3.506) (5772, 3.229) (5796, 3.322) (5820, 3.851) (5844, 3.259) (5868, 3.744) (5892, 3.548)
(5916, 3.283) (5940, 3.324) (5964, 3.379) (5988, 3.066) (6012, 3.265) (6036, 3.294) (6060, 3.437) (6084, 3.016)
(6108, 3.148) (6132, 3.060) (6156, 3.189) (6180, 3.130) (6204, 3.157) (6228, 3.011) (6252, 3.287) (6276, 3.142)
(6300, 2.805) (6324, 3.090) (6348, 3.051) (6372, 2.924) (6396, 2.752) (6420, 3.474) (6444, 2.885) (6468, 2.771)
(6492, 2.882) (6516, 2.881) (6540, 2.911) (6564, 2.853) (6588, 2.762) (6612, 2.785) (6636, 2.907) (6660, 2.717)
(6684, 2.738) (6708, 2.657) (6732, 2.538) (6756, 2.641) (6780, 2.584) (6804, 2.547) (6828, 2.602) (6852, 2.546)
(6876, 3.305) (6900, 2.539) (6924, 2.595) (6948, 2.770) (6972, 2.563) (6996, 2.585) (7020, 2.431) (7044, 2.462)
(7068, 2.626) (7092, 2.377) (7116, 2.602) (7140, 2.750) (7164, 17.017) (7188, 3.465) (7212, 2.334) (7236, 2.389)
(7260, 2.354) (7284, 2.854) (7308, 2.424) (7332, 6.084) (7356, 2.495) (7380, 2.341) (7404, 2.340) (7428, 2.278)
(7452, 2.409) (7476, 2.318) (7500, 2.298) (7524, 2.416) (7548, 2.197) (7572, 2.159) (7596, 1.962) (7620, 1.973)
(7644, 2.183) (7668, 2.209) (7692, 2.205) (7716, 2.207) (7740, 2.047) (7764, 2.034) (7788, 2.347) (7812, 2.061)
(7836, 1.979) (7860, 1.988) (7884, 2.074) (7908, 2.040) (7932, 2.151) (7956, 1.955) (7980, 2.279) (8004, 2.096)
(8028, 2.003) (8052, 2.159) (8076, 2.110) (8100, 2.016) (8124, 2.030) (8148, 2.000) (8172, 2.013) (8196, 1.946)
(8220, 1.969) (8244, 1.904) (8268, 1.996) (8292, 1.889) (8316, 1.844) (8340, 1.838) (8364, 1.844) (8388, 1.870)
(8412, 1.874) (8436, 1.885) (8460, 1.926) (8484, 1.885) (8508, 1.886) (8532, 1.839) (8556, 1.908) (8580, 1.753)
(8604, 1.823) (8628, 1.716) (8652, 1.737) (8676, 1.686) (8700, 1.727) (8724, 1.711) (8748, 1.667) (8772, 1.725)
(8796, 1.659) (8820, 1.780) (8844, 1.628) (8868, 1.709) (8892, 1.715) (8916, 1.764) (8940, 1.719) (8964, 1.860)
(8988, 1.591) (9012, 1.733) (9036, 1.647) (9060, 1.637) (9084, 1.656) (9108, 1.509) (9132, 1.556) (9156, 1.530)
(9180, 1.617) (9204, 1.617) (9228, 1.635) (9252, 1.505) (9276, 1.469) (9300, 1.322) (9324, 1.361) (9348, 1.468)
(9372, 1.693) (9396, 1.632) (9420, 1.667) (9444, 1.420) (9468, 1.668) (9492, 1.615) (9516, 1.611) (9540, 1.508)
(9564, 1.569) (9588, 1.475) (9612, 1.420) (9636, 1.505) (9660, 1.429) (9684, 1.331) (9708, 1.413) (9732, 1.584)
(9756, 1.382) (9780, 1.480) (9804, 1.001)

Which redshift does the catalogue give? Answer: 0.090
